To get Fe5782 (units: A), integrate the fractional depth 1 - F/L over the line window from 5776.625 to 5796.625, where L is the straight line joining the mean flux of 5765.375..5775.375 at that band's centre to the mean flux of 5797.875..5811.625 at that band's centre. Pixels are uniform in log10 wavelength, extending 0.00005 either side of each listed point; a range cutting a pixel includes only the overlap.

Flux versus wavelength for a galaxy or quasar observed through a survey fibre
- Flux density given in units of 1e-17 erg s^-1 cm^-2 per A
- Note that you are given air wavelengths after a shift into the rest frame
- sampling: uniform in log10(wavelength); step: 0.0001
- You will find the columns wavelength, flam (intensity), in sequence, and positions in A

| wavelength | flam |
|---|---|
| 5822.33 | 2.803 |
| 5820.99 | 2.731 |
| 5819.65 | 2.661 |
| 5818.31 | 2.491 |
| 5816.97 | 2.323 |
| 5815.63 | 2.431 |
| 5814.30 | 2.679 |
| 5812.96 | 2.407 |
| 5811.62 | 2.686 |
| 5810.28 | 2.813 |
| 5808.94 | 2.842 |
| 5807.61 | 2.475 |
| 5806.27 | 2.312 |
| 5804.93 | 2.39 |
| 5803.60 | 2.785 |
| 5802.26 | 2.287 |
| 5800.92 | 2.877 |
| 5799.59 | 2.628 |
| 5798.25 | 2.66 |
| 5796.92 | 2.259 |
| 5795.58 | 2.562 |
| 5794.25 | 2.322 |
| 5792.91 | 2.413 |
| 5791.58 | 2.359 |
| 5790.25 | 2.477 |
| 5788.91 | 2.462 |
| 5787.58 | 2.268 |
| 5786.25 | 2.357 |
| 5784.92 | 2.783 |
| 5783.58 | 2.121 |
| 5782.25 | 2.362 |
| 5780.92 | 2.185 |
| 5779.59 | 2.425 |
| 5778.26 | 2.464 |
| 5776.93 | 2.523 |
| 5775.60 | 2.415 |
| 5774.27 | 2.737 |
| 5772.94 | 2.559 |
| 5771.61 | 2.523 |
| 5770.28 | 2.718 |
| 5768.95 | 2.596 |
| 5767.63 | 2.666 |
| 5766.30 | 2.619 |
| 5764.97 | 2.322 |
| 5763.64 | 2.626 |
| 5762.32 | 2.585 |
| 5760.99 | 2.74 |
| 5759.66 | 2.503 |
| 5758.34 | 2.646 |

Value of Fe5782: 1.6 A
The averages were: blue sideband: 2.61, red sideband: 2.61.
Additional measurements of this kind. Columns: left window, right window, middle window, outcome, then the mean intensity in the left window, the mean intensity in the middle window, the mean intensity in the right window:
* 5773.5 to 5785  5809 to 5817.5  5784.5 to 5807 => 0.2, 2.43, 2.48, 2.58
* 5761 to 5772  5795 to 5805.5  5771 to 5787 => 0.8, 2.59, 2.45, 2.56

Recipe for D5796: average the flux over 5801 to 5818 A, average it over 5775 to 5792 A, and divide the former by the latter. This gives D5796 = 1.06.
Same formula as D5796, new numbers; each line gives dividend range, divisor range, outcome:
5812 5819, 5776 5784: 1.05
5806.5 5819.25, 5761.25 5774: 0.99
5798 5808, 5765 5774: 0.98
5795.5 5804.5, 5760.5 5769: 0.99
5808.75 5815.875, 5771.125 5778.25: 1.04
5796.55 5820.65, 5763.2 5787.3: 1.03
